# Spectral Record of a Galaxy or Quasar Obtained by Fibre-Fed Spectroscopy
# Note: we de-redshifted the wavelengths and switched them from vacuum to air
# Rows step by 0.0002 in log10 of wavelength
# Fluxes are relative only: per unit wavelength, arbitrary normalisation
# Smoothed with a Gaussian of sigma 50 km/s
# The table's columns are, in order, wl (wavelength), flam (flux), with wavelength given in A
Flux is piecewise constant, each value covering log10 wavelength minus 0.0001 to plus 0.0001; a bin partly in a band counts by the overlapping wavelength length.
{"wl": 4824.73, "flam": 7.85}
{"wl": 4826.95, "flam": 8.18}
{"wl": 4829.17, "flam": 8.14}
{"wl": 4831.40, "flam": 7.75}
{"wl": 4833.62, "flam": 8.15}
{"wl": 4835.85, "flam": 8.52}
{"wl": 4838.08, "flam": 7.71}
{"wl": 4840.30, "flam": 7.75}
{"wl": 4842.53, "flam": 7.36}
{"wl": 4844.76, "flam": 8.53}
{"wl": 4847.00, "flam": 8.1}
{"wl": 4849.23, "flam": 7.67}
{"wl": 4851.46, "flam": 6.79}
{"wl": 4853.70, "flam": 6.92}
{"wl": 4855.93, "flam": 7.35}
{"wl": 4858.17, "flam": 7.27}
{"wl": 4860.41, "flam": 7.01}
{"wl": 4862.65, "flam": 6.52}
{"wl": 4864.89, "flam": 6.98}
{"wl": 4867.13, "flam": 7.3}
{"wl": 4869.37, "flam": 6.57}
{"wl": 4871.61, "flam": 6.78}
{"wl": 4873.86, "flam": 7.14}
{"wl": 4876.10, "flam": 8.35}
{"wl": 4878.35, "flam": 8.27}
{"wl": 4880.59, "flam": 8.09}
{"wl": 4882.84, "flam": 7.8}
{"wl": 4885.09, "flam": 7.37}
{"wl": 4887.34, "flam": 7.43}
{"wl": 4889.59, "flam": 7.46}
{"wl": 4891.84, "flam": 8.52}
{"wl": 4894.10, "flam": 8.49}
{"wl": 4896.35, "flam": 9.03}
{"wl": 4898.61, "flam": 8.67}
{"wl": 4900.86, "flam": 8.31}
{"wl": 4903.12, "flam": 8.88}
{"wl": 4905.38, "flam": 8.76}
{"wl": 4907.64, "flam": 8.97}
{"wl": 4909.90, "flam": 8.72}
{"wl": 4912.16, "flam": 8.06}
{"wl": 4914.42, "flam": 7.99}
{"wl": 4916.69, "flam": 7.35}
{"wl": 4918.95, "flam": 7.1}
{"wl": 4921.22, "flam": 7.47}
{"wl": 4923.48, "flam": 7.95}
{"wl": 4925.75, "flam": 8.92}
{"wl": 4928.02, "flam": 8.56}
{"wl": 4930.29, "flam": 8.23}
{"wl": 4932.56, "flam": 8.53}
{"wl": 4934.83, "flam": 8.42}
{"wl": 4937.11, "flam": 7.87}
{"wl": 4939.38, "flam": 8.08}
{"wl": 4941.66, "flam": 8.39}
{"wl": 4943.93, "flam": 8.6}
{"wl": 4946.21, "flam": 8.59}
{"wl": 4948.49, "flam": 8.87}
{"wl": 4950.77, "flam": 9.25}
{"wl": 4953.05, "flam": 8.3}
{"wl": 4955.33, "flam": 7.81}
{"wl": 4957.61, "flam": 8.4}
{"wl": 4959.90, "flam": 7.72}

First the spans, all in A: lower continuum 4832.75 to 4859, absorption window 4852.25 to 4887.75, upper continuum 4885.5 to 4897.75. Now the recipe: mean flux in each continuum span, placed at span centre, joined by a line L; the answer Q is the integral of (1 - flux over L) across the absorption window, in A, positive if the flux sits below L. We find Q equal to 2.7 A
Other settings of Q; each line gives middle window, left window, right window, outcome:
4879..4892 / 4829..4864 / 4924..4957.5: 0.3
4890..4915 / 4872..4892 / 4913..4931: -2.3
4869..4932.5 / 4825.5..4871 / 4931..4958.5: -0.5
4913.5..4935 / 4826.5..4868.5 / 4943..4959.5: 0.6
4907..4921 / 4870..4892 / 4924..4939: 0.3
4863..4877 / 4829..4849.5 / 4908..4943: 1.6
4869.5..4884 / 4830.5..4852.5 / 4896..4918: 0.9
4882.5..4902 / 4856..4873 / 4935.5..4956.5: -1.8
